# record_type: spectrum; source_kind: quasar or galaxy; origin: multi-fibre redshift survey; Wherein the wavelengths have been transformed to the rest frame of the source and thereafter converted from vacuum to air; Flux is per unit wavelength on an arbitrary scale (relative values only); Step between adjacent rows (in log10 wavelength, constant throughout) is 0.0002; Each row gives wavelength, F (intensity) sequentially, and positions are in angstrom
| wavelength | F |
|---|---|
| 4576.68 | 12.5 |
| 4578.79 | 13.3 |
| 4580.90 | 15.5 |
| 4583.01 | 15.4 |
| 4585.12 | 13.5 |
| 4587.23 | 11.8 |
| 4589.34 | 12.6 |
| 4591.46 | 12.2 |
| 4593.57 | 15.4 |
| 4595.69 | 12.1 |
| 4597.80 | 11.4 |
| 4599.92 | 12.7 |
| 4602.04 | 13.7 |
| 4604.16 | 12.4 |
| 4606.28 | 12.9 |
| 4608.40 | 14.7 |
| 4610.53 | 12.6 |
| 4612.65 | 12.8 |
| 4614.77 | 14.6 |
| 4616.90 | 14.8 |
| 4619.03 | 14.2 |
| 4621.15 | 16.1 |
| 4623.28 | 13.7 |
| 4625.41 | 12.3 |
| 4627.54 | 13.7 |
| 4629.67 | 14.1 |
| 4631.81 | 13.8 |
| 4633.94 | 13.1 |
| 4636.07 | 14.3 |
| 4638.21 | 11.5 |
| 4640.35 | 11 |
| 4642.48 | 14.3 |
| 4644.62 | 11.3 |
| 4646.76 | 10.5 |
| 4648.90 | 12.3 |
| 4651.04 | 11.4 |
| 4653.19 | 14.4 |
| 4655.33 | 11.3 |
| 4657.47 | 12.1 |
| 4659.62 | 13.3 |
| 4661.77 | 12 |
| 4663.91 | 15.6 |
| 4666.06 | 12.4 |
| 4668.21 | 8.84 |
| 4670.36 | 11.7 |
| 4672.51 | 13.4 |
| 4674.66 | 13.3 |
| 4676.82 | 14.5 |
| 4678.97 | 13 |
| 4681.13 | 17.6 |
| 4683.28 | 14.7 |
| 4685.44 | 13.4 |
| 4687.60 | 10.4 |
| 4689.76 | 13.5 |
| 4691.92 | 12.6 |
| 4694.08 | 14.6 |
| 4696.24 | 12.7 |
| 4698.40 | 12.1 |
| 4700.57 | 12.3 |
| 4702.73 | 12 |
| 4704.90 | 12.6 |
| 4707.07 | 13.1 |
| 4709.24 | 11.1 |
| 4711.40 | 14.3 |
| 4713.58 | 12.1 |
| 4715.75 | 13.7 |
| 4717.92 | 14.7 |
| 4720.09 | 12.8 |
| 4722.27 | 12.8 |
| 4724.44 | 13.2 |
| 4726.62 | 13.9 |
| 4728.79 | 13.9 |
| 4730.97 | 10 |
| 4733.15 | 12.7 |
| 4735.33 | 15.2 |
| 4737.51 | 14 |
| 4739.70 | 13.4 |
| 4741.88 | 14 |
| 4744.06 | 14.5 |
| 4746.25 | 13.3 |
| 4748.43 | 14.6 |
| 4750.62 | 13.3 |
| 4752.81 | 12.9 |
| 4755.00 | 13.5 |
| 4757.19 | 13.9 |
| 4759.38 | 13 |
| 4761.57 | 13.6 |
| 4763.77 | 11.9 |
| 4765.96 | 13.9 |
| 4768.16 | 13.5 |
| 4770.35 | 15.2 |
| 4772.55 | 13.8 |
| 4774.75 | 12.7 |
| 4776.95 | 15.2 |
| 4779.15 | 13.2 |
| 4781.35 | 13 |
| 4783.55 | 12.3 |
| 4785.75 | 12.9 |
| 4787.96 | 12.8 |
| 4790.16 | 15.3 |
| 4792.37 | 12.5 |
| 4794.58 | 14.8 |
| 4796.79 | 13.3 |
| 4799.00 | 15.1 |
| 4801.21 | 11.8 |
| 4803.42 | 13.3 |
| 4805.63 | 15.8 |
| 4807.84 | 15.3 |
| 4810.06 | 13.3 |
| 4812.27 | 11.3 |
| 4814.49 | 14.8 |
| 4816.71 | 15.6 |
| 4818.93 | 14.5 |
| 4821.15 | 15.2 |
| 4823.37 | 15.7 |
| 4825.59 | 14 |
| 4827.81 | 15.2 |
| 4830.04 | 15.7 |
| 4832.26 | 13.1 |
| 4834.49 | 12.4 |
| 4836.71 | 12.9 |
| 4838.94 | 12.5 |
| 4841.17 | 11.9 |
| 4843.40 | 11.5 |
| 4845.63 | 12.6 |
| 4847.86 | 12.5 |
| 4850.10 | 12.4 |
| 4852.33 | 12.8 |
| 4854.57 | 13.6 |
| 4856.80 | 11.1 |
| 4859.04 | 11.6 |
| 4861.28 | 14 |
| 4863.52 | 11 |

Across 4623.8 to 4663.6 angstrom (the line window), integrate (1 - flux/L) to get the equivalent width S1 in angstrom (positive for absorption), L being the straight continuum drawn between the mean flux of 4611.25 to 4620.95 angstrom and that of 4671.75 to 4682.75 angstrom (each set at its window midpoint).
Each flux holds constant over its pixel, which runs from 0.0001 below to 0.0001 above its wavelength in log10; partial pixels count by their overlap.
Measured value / 4.6 angstrom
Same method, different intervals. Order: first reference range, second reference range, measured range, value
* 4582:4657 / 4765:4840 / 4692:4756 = 1.6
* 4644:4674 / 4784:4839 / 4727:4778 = -1.1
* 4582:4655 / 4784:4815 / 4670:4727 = 0.8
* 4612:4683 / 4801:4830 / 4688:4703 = 0.8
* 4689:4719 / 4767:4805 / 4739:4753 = -0.5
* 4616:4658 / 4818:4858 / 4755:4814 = -1.6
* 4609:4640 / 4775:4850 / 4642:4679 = 3.1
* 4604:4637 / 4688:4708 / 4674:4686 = -1.4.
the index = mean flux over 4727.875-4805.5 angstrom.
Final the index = 13.5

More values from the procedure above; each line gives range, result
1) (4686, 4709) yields 12.6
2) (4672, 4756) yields 13.3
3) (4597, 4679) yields 13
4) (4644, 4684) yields 12.8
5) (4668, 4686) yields 13.6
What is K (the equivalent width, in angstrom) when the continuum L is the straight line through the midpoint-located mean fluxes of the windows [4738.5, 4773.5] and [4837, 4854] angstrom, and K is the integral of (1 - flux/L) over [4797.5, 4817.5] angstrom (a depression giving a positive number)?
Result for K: -1.7 angstrom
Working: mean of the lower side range 13.6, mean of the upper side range 12.4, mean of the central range 14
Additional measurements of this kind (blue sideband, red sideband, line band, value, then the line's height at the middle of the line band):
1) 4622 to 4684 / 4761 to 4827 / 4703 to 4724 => 0.56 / 13.3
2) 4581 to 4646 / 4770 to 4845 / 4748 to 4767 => 0.38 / 13.6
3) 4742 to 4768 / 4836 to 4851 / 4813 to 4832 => -3.52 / 12.6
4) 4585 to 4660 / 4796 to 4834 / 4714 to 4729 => 0.19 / 13.7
